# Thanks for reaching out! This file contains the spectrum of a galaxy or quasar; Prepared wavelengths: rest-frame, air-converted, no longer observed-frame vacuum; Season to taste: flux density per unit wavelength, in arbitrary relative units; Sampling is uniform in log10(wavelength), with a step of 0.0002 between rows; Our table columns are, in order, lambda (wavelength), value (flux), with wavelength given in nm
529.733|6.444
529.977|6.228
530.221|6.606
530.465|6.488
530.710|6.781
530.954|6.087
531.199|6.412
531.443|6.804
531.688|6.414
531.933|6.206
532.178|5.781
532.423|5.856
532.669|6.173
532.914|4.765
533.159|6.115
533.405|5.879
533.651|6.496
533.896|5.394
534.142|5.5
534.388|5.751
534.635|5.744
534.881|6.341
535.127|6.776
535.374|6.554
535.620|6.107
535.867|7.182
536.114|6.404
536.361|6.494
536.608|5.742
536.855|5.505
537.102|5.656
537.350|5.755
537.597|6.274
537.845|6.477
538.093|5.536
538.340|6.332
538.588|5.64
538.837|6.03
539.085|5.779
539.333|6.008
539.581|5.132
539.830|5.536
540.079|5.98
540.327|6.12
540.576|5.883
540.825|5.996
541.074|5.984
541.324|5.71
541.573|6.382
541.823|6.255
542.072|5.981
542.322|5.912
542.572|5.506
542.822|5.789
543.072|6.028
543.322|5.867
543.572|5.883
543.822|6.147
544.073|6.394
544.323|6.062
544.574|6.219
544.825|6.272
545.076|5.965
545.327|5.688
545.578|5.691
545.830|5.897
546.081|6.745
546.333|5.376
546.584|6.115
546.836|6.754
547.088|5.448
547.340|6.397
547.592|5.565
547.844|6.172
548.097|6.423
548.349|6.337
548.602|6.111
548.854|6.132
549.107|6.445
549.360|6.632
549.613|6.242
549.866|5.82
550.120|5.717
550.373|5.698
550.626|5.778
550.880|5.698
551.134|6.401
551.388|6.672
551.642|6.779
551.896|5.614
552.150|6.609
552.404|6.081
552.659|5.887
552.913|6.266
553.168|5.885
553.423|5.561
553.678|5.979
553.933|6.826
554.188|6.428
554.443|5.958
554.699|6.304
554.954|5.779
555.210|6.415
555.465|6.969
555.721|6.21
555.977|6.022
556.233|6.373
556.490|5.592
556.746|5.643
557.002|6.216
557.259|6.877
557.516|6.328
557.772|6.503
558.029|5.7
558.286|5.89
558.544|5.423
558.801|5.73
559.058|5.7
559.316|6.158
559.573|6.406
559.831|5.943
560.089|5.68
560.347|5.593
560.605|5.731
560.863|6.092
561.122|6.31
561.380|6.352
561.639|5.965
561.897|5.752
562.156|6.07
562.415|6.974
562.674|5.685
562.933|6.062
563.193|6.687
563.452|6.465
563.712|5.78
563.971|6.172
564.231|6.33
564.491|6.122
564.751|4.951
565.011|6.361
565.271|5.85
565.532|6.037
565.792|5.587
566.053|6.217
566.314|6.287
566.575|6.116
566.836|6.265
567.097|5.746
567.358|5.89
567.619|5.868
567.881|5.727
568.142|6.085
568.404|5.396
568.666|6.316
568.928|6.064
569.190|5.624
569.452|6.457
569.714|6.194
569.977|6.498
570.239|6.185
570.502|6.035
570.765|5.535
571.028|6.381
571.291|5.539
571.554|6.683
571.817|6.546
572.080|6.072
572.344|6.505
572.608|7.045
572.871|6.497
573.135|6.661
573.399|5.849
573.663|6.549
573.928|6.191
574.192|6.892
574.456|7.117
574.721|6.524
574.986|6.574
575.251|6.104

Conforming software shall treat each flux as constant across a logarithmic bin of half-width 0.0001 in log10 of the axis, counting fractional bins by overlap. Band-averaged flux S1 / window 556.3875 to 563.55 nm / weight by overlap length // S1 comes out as 6.06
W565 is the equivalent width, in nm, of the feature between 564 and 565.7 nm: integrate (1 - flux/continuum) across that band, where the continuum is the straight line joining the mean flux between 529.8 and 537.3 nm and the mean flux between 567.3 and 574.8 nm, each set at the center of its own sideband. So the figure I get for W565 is 0.08 nm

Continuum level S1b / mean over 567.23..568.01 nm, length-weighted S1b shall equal 5.83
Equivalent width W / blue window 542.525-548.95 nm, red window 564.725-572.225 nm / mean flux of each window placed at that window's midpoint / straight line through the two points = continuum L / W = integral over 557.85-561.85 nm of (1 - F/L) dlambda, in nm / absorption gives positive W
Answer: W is 0.08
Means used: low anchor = 6.04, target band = 5.92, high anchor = 6.03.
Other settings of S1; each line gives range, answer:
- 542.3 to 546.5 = 5.97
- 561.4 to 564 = 6.17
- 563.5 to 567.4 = 5.99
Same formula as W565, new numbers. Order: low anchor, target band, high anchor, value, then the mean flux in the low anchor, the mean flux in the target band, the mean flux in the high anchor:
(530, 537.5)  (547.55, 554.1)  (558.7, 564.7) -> -0.05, 6.13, 6.14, 6.06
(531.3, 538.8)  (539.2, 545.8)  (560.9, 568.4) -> 0.13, 6.06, 5.94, 6.05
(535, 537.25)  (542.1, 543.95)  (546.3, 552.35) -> 0.09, 6.26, 5.88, 6.13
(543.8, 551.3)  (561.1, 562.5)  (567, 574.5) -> -0.01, 6.08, 6.21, 6.21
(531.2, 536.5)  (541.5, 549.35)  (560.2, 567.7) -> 0.04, 6.14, 6.07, 6.05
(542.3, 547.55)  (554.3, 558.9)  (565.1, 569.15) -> -0.10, 6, 6.11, 5.96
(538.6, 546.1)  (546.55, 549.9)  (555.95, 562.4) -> -0.13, 5.95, 6.2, 6.02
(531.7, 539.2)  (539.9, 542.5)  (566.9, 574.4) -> 0.02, 6.01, 6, 6.19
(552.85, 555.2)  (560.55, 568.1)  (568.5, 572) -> 0.11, 6.12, 6.05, 6.15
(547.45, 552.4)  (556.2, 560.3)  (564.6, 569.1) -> 0.03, 6.15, 5.99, 5.93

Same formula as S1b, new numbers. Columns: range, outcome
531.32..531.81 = 6.62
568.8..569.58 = 6.05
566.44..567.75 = 5.98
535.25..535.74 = 6.33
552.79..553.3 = 6.06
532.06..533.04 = 5.65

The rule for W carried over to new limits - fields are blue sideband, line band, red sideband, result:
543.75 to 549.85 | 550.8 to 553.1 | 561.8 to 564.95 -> -0.040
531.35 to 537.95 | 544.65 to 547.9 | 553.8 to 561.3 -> 0.043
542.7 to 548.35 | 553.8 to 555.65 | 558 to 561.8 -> -0.128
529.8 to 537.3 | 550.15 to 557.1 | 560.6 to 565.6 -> -0.021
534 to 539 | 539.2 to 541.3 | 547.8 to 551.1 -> 0.091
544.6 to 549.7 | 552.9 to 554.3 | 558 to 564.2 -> -0.016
